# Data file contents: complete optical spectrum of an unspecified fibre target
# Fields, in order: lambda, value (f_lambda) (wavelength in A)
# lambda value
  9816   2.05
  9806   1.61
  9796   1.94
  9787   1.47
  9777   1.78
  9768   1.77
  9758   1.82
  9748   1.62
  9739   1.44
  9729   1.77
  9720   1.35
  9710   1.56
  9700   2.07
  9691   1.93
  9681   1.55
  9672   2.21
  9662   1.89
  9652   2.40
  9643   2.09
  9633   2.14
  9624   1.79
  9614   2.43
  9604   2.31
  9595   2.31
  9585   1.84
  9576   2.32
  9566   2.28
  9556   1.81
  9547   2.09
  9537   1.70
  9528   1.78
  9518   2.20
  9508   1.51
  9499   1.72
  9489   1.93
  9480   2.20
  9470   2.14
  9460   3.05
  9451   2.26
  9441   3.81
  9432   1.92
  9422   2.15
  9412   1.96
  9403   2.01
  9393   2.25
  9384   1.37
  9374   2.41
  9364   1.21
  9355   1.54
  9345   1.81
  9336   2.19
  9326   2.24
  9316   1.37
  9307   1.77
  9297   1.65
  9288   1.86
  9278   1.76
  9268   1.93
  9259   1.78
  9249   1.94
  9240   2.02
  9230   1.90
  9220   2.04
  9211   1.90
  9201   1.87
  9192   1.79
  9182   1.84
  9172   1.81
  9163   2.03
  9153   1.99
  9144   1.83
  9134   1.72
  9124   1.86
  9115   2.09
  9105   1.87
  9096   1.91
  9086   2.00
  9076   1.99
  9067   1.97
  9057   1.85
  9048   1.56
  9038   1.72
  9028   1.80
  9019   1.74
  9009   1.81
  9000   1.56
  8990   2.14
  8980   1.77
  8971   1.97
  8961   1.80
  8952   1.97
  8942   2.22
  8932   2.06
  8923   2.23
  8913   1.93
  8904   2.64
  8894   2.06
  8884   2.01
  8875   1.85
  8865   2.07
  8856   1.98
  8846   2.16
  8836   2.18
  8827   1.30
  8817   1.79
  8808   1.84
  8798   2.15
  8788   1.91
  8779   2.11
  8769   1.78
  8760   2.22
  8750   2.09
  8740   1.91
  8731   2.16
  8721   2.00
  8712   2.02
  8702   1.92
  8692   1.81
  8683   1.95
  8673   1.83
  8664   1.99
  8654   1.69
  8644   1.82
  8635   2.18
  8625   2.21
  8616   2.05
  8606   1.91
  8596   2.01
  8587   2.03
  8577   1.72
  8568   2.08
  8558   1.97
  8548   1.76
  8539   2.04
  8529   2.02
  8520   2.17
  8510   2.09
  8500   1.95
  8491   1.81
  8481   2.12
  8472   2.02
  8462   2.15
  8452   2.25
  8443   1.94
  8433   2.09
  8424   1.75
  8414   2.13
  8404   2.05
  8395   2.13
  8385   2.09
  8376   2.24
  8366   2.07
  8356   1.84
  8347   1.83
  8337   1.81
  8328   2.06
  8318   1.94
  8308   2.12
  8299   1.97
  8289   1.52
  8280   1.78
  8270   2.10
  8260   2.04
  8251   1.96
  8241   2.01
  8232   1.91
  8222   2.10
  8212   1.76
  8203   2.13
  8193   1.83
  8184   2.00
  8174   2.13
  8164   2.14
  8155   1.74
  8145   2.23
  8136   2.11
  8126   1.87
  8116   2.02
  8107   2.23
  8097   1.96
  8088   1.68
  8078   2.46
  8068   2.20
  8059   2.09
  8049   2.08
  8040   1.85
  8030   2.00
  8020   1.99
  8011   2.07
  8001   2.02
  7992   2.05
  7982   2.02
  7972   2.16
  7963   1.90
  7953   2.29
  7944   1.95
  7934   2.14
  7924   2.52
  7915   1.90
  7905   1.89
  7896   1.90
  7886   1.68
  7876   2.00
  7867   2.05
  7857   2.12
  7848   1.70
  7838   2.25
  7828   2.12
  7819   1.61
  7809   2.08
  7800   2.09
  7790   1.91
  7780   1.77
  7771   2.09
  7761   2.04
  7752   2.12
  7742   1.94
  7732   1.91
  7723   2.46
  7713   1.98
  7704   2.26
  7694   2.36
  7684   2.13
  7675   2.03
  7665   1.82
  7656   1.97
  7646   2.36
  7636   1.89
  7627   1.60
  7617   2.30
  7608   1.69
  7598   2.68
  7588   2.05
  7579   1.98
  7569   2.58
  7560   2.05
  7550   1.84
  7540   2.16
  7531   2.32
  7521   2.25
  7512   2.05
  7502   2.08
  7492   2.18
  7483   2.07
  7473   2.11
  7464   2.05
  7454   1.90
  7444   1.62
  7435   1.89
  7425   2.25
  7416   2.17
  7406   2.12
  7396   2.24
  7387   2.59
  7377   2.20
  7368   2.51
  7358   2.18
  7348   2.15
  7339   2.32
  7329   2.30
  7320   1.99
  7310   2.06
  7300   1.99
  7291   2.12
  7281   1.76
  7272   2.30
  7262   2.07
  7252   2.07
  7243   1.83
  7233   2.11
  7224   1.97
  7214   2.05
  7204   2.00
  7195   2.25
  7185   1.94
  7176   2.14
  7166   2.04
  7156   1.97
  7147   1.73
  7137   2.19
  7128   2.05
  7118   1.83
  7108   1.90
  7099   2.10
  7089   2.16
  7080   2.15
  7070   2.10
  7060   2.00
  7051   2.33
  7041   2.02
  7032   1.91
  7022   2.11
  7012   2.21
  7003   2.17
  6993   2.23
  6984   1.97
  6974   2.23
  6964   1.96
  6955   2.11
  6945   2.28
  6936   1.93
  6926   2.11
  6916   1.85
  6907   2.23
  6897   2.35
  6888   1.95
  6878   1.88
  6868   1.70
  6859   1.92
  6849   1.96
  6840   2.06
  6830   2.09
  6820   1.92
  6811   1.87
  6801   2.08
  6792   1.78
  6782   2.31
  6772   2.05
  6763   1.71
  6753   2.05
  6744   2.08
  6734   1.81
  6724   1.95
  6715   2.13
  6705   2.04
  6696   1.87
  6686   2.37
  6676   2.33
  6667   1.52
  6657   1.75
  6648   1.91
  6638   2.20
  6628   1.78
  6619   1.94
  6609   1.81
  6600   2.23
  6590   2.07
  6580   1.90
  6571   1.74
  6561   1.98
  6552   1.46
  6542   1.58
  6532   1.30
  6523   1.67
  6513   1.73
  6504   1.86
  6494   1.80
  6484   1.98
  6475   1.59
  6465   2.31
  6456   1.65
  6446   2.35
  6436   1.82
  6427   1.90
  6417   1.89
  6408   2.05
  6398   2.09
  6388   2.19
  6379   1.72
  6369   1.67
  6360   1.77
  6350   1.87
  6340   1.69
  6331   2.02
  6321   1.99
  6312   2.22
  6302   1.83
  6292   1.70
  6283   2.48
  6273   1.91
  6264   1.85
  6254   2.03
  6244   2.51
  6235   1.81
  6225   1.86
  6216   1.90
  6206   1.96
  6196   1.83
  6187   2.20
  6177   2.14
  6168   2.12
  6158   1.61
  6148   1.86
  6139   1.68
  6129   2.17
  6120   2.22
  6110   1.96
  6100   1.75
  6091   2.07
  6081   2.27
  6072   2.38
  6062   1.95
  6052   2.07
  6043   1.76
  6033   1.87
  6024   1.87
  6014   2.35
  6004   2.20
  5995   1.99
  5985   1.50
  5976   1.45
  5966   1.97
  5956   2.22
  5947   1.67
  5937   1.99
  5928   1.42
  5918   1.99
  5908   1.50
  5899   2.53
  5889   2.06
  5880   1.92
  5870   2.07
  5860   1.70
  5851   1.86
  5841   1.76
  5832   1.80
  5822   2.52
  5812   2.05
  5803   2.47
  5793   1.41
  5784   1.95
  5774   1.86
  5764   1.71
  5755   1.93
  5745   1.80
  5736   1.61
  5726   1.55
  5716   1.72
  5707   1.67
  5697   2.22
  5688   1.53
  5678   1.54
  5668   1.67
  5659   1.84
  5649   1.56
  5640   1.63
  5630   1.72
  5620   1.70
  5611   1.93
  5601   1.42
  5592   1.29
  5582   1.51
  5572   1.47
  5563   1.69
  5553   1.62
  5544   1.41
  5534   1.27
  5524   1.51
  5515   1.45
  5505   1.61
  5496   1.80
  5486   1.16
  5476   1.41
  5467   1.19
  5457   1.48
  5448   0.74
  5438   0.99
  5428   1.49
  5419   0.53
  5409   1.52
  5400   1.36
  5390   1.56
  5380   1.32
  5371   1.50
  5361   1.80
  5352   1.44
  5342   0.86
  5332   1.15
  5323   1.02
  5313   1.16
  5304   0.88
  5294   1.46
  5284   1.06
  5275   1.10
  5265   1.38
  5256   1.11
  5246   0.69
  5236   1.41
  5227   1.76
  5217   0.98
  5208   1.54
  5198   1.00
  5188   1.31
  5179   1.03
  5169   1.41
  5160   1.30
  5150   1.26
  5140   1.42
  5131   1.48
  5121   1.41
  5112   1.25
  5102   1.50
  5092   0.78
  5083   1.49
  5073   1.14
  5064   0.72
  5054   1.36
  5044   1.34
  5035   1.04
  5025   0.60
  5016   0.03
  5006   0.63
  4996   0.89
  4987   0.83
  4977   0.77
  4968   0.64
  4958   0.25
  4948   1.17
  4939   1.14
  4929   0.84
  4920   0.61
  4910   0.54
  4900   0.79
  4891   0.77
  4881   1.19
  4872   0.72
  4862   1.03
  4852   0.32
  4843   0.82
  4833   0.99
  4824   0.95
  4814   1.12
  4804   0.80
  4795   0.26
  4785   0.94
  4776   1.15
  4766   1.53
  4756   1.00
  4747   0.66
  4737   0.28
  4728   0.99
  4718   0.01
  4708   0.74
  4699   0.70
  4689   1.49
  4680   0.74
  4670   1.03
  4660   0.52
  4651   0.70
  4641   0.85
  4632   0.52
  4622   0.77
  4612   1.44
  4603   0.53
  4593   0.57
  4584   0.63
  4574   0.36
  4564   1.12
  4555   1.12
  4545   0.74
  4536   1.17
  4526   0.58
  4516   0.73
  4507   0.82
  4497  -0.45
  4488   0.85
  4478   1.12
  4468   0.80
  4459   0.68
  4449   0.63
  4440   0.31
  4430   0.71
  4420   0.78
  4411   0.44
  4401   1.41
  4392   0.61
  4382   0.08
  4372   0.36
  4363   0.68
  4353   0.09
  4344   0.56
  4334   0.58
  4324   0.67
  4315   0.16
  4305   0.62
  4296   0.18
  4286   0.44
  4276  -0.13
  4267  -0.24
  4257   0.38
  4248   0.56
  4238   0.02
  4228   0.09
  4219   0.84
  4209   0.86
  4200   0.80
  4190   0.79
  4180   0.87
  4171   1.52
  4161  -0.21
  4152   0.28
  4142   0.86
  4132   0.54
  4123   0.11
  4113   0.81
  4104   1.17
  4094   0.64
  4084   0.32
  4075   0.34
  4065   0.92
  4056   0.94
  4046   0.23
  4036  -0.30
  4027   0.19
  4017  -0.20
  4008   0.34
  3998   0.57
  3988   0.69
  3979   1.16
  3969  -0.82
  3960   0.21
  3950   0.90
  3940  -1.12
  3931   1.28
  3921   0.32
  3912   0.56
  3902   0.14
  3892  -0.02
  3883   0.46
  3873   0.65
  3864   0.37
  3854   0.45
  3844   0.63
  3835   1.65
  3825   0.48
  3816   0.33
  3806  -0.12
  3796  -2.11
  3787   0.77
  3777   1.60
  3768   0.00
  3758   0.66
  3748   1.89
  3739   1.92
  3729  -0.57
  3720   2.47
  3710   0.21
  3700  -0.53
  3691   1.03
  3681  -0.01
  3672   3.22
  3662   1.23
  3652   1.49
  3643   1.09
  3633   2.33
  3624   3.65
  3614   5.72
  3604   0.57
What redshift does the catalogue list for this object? 0.26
